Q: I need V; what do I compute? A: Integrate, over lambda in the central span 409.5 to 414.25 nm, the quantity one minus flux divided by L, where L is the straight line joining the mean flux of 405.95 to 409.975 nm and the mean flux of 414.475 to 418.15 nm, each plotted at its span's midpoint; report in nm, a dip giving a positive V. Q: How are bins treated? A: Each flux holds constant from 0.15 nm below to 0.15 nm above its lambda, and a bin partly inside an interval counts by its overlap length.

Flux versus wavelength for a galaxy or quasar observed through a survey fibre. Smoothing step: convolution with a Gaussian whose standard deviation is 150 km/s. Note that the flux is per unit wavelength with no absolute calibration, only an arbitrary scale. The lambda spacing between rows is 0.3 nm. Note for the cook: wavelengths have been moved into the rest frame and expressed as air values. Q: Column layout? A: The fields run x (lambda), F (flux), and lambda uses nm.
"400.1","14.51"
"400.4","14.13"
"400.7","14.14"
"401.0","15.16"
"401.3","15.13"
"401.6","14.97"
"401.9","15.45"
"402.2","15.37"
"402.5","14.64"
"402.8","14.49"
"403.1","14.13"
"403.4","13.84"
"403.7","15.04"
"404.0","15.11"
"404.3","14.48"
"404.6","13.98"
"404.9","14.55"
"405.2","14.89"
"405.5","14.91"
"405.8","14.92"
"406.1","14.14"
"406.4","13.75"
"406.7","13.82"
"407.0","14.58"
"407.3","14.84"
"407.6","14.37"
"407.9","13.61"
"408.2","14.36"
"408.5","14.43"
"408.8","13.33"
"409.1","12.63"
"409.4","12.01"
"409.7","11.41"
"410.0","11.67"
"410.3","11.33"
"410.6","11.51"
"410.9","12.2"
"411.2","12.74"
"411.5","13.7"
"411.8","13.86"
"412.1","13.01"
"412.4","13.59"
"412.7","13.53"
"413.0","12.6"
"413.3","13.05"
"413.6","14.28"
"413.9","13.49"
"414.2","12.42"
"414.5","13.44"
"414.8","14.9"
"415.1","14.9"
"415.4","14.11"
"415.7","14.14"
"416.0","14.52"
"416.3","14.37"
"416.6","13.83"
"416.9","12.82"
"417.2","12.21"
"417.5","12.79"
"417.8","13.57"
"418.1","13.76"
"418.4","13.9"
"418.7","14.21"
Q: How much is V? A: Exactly 0.32 nm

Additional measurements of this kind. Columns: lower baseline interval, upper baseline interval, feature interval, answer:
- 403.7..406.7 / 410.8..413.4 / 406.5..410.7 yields 0.21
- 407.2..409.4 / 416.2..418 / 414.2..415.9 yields -0.10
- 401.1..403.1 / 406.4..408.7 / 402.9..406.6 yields 0.03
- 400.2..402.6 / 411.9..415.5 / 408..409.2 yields 0.03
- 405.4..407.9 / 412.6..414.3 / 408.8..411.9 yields 0.32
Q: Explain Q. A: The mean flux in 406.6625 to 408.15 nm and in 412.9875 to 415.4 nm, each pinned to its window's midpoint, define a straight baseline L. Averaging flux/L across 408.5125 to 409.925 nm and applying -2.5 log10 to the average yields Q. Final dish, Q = 0.13 mag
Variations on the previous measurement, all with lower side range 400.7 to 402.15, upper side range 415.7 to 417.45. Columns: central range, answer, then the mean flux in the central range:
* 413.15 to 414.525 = 0.04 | 13.3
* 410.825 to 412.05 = 0.07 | 13.2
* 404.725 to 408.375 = 0.01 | 14.4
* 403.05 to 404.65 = 0.03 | 14.5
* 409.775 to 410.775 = 0.23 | 11.5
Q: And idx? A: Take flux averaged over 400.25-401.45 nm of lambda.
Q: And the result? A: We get 14.6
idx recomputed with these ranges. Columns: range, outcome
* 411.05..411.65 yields 13.2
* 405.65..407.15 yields 14.2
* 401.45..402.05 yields 15.2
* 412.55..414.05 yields 13.4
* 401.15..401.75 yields 15.1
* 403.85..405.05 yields 14.5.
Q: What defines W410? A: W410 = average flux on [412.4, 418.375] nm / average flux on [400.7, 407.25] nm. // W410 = 0.9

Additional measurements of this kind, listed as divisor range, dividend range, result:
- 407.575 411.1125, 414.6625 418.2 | 1.09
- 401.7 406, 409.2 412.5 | 0.85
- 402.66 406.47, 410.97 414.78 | 0.92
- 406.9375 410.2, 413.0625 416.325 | 1.04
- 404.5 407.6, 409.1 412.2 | 0.85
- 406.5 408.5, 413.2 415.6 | 0.97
